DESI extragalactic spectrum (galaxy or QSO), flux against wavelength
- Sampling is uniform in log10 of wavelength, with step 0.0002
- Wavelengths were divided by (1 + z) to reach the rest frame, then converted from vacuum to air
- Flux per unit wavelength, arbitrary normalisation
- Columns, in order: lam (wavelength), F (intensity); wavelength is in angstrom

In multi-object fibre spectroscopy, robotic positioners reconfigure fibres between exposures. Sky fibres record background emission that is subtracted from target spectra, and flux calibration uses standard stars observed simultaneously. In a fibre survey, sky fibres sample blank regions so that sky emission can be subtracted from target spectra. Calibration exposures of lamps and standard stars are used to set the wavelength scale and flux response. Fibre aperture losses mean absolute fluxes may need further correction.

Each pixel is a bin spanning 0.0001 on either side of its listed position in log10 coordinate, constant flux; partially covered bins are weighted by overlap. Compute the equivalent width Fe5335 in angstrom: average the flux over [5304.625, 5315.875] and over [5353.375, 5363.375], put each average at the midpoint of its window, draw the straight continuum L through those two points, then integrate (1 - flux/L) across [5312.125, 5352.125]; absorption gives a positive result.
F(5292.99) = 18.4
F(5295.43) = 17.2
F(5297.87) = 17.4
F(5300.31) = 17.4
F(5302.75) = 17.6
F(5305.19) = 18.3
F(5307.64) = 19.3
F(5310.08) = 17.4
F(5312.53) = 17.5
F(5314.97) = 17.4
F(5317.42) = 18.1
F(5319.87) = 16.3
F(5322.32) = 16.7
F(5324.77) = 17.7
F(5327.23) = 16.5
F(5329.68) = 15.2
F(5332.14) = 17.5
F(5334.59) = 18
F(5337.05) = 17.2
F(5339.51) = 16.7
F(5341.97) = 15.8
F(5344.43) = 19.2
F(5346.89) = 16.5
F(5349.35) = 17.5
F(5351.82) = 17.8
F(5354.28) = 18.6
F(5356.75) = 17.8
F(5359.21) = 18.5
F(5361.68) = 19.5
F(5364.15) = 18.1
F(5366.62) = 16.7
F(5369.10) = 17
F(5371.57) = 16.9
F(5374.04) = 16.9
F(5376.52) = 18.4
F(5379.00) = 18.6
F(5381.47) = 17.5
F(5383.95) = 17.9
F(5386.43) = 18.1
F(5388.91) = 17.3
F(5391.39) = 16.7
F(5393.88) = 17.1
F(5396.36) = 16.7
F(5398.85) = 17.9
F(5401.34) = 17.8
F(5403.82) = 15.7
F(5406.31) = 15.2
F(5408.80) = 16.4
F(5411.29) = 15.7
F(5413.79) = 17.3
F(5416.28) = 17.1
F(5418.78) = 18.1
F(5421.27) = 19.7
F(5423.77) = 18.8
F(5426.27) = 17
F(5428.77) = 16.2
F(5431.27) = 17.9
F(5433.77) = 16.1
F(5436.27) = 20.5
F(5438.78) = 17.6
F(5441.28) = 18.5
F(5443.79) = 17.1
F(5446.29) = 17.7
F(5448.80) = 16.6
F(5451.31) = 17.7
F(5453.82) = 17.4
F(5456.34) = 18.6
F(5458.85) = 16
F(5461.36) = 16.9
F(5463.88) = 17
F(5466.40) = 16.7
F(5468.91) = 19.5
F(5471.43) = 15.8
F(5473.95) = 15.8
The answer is 2.5 angstrom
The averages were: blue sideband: 18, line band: 17.1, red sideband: 18.6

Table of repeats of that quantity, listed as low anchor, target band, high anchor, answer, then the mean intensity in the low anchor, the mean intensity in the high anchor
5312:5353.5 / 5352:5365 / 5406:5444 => -0.90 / 17.2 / 17.5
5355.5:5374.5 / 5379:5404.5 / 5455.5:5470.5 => 0.37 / 17.7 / 17.4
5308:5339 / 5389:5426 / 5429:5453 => 0.80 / 17.2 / 17.7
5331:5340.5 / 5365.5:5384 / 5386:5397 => -0.28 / 17.4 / 17.1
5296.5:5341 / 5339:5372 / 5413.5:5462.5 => -0.42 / 17.3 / 17.7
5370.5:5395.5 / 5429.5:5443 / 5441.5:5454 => -0.46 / 17.5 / 17.4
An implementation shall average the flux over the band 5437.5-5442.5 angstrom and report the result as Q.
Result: 18.1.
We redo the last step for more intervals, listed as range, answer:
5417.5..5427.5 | 18.4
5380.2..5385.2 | 17.7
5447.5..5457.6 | 17.6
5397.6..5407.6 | 16.6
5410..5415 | 16.5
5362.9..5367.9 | 17.4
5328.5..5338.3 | 17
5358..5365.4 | 18.7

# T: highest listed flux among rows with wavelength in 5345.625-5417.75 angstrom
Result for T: 19.5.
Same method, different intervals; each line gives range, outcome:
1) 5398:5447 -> 20.5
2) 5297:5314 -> 19.3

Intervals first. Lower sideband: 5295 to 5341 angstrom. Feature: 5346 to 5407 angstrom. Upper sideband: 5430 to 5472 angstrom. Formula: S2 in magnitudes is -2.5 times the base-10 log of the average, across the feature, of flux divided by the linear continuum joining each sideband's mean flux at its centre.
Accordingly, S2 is -0.005 mag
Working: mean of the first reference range 17.3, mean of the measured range 17.5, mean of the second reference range 17.5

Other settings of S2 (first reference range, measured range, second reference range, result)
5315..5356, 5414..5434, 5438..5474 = -0.02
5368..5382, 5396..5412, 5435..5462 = 0.07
